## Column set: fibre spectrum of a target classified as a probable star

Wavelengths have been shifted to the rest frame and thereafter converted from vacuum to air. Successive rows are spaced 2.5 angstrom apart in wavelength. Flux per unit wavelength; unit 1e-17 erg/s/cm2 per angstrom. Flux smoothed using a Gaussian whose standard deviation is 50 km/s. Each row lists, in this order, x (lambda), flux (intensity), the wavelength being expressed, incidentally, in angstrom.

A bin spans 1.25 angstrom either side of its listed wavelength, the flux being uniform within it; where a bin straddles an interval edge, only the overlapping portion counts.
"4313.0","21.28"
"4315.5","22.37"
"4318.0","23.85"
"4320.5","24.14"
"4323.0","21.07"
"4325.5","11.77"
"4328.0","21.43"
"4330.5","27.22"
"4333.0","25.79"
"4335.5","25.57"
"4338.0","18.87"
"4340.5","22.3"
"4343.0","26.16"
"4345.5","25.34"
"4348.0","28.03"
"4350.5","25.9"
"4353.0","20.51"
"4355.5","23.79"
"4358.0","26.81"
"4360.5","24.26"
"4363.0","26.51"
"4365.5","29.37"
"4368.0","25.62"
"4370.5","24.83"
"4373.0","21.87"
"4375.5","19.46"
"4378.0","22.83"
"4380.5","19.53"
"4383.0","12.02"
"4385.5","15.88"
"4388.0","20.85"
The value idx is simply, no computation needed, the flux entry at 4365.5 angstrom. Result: 29.37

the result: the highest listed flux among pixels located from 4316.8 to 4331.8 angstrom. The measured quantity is 27.22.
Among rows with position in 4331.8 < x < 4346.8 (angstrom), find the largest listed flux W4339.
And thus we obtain 26.16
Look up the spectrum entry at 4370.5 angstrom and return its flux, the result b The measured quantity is 24.83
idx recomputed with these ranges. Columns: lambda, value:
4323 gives 21.07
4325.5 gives 11.77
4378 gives 22.83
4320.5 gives 24.14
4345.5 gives 25.34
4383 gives 12.02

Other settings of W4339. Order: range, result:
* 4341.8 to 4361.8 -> 28.03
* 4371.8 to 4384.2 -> 22.83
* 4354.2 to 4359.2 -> 26.81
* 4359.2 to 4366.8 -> 29.37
